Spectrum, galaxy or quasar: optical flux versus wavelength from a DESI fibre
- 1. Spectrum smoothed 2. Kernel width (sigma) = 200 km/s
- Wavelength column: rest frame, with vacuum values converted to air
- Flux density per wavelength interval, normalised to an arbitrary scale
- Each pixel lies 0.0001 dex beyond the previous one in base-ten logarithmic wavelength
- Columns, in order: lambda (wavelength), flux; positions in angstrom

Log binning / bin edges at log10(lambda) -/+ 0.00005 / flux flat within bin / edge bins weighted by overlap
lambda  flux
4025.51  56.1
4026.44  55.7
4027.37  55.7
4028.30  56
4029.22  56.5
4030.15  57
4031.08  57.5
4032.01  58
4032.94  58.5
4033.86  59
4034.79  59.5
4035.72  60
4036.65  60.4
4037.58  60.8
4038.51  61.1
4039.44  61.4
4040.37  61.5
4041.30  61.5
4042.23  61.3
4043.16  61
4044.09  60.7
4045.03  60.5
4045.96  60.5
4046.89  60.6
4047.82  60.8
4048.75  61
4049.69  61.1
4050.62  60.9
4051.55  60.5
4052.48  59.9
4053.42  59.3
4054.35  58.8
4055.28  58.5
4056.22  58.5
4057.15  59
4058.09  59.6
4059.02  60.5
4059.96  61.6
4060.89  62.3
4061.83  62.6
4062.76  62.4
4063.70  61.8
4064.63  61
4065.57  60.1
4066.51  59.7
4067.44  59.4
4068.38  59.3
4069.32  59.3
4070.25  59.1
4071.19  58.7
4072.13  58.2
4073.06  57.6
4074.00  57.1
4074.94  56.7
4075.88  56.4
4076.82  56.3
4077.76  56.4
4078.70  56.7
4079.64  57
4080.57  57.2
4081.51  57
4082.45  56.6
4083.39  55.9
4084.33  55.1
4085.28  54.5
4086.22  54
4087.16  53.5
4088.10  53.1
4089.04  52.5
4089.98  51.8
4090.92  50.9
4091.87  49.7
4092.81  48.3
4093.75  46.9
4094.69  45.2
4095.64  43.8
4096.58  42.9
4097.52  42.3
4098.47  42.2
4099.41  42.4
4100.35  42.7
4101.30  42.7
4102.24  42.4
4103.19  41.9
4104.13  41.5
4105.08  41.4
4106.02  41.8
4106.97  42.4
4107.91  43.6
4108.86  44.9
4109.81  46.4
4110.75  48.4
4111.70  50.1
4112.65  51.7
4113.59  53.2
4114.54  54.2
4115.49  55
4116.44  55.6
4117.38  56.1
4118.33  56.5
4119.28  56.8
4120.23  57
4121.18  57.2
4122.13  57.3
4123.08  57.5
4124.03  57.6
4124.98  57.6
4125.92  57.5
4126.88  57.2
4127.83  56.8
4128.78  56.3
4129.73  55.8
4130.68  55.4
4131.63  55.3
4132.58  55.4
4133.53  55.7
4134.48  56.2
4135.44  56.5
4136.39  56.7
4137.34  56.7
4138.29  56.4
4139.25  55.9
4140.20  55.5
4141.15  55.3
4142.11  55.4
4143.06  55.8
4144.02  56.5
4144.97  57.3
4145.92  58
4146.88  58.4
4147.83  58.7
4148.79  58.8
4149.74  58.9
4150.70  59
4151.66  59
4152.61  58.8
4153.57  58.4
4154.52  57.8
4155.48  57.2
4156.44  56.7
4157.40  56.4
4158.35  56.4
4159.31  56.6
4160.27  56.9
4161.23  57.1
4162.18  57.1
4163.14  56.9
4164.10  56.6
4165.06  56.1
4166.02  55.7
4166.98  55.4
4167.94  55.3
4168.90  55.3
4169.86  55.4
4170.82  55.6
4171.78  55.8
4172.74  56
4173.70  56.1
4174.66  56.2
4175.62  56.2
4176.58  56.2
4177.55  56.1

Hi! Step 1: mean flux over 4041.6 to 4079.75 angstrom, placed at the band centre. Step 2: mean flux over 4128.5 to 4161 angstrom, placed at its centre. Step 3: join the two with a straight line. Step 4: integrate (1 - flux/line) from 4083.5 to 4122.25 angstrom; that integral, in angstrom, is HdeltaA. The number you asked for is 6.1 angstrom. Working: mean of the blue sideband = 59.6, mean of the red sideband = 56.9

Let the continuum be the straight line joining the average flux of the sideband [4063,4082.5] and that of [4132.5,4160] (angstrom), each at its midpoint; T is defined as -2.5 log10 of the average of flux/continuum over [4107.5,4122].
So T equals 0.10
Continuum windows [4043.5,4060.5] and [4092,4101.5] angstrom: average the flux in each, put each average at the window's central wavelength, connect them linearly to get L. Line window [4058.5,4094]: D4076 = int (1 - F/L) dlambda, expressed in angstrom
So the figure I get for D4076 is -3.69 angstrom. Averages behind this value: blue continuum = 60.1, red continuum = 44.2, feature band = 56.8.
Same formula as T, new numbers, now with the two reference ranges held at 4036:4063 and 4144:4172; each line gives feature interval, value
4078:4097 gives 0.140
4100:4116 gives 0.261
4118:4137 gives 0.028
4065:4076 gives 0.026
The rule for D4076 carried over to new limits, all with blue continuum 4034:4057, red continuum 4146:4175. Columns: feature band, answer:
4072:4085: 0.6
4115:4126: 0.3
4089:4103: 3.2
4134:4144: 0.3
